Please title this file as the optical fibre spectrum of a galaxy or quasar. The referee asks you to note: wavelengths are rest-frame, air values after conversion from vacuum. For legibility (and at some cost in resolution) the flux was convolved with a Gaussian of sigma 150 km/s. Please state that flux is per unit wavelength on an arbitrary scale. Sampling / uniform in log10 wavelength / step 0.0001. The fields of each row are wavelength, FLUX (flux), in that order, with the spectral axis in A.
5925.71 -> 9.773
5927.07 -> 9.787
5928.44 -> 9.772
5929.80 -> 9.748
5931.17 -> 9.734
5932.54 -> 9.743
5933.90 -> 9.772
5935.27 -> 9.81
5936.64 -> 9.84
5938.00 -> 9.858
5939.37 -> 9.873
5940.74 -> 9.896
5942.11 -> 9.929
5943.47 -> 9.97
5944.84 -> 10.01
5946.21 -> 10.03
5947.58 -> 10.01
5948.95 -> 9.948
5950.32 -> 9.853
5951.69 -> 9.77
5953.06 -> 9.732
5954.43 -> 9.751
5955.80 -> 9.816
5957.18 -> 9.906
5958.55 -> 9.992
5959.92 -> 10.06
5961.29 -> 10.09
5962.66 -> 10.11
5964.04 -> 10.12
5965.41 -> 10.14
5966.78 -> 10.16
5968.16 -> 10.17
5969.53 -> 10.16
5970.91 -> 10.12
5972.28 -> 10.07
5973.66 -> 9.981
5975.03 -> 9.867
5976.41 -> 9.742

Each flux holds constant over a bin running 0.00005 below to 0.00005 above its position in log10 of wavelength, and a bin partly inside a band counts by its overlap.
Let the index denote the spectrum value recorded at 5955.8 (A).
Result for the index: 9.816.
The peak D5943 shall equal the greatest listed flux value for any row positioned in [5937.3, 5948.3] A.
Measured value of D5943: 10.03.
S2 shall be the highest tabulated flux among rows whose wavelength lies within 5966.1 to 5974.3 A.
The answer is 10.17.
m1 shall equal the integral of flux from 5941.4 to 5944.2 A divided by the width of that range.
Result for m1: 9.97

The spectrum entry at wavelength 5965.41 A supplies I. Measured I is 10.14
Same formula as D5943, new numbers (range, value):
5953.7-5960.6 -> 10.06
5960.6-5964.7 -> 10.12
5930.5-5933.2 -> 9.743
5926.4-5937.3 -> 9.84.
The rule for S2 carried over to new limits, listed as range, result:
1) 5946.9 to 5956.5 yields 10.01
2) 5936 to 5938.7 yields 9.858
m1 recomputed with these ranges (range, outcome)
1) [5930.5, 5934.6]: 9.75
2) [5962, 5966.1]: 10.1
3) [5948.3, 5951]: 9.9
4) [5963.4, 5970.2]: 10.2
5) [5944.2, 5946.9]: 10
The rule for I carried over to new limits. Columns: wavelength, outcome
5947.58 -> 10.01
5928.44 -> 9.772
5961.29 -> 10.09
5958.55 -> 9.992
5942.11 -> 9.929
